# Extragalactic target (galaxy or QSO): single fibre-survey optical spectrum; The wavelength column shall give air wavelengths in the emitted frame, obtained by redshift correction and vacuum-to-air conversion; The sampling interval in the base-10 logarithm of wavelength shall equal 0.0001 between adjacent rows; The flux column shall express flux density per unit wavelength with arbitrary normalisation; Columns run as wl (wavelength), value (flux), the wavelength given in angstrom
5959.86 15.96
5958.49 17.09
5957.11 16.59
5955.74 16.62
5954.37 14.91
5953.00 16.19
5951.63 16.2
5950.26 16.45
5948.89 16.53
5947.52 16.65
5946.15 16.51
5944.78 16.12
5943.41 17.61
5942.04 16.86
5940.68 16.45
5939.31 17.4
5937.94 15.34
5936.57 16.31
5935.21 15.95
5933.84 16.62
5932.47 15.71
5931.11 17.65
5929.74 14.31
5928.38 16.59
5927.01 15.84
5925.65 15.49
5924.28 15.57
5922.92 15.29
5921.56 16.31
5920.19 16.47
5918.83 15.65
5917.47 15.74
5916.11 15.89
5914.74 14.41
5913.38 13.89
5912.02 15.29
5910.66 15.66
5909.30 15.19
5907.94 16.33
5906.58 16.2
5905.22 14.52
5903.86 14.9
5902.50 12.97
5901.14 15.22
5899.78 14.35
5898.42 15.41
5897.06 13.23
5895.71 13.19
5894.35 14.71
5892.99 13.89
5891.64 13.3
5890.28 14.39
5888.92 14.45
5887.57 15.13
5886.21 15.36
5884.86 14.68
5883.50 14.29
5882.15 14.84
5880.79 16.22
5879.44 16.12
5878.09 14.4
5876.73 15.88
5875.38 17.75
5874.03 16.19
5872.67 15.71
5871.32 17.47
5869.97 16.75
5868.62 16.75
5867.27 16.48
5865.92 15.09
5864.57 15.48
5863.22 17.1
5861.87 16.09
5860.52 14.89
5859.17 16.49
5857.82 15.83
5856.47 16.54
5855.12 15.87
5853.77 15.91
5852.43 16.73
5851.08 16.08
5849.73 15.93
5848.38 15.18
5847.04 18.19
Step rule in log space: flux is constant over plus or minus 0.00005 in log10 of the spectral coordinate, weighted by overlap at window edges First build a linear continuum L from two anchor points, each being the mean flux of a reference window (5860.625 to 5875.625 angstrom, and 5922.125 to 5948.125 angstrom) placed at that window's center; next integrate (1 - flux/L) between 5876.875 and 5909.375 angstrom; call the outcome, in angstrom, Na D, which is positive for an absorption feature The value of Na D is 3.13 angstrom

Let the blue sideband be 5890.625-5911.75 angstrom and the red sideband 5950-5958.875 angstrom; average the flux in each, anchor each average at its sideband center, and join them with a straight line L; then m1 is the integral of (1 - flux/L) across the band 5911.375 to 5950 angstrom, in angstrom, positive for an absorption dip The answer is -1.2 angstrom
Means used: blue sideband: 14.6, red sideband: 16.3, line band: 16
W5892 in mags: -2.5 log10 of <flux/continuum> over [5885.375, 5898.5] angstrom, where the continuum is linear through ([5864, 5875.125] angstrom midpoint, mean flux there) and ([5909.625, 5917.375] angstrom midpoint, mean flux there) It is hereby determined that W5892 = 0.103 mag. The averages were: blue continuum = 16.3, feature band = 14.3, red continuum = 15.1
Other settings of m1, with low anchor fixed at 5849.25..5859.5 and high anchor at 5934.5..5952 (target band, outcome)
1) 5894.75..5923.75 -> 2.33 angstrom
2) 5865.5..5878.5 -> -0.06 angstrom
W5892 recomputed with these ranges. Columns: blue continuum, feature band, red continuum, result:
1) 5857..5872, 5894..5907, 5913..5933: 0.10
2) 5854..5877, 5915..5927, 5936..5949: 0.05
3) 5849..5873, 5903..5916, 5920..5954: 0.07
